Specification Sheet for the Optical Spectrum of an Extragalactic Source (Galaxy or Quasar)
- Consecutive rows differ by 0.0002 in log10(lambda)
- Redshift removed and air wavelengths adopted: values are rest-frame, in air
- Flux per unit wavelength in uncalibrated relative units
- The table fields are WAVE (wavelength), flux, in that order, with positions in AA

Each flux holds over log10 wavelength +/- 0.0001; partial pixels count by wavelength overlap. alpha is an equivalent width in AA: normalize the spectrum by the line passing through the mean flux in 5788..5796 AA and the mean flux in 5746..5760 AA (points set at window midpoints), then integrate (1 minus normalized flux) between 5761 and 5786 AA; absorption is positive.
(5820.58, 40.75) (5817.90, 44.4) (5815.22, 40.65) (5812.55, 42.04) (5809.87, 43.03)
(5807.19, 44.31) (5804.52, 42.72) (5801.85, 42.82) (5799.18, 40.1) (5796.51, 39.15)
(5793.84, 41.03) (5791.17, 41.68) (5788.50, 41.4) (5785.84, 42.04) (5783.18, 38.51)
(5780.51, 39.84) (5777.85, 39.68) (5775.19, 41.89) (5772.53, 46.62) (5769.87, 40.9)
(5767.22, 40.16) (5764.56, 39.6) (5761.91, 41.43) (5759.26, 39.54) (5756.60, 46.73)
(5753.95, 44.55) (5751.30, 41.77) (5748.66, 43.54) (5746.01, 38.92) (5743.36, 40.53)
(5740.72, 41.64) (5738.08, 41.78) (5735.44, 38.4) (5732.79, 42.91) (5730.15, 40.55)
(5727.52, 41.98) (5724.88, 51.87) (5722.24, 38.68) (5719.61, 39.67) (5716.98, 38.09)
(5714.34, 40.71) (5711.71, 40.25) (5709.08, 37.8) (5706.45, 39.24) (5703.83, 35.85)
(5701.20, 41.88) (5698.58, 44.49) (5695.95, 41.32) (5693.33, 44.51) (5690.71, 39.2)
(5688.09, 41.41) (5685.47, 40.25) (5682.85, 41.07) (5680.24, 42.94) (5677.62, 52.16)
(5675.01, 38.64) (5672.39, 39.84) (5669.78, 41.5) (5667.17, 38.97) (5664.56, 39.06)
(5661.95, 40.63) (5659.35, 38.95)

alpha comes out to 0.6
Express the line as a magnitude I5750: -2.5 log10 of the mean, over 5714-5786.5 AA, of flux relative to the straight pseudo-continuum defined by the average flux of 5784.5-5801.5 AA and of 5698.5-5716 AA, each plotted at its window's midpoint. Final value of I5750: -0.03 mag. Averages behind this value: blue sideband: 39.7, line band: 41.5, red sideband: 41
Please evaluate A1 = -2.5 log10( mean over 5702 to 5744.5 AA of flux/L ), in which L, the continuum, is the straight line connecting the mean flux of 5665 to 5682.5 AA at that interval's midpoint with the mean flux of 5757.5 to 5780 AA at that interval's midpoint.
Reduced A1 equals 0.03 mag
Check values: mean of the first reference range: 42.1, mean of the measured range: 40.6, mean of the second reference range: 41.3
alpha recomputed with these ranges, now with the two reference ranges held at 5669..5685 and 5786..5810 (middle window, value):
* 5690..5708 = 0.64 AA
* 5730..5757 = 0.19 AA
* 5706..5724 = 1.20 AA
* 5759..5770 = 0.43 AA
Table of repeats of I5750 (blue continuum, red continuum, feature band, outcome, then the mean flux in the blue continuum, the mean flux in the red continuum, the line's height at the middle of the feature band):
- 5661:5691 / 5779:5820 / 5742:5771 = 0.00 mag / 41.4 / 41.6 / 41.5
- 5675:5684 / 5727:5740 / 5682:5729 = 0.05 mag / 44.5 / 41.1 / 42.9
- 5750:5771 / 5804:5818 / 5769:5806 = 0.03 mag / 41.8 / 42.7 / 42.3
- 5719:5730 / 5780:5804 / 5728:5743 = 0.04 mag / 43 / 40.8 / 42.7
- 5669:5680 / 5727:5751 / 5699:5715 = 0.07 mag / 43.1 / 41.2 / 42.1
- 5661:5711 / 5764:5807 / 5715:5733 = -0.02 mag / 41.1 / 41.2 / 41.1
